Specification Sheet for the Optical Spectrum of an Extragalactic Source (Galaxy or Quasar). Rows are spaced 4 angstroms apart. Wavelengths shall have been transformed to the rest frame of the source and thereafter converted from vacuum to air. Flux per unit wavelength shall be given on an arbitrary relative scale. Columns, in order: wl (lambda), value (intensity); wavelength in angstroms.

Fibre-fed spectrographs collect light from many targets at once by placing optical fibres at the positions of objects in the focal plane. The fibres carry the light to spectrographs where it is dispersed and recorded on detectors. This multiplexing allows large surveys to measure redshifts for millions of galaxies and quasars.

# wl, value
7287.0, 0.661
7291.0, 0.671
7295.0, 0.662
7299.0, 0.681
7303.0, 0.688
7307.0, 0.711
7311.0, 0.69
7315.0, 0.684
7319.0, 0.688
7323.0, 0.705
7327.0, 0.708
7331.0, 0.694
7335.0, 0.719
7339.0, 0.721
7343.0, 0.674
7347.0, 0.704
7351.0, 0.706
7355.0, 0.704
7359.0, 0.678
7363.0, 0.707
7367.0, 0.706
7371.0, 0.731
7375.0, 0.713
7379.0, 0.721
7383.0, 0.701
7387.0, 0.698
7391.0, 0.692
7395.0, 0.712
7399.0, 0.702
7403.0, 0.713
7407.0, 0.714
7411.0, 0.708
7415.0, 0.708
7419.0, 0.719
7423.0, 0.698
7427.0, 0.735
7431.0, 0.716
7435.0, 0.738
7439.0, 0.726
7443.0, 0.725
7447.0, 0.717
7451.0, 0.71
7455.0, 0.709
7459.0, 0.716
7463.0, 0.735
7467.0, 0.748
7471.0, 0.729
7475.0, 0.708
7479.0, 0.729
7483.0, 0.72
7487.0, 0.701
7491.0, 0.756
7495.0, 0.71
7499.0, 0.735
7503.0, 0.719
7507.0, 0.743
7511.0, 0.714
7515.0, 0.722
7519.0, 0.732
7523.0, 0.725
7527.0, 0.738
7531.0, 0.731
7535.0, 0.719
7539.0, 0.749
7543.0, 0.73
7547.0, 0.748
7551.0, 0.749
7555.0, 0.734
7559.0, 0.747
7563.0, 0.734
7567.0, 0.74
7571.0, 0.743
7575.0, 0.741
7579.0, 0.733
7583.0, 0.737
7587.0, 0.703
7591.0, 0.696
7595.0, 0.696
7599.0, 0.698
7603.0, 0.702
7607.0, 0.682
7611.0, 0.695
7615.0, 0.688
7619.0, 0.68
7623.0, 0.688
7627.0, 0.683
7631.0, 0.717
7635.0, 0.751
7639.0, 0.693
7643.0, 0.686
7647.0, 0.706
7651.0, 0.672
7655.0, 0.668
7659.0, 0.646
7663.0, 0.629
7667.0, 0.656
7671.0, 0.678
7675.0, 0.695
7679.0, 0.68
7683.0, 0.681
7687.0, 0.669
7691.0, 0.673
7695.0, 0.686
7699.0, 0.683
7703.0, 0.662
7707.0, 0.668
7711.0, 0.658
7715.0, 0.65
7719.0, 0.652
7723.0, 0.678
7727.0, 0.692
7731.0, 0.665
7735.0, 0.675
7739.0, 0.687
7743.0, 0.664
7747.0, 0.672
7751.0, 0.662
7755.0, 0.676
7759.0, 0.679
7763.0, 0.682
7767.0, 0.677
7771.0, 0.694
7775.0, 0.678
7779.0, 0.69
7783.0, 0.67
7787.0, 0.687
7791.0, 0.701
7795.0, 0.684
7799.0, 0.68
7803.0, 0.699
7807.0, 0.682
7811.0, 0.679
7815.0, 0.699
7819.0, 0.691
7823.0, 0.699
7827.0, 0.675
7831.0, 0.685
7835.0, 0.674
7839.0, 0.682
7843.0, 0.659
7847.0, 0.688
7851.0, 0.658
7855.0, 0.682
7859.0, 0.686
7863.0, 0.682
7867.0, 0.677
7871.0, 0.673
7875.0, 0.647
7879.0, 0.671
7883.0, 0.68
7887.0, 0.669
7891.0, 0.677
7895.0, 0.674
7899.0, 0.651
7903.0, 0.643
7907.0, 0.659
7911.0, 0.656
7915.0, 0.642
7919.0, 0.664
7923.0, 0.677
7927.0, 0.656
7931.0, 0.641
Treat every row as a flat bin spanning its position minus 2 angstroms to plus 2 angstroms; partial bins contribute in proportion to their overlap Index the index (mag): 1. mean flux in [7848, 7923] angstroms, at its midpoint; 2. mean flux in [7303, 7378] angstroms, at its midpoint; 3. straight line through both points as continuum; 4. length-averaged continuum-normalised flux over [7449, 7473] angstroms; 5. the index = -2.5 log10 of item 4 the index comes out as -0.05 mag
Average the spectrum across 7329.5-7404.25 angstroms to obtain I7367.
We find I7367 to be 0.705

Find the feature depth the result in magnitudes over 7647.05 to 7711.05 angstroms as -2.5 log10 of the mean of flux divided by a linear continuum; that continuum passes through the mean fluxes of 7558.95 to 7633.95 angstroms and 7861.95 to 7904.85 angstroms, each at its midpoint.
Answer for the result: 0.04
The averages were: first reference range 0.71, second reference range 0.667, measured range 0.67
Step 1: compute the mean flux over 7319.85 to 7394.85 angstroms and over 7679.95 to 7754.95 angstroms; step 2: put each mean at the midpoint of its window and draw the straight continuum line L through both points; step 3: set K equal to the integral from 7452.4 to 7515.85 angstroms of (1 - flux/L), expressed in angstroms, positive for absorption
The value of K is -2.9 angstroms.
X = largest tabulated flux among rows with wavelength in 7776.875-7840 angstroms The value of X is 0.701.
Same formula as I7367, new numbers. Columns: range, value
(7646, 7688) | 0.67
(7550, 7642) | 0.714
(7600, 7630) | 0.69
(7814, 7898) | 0.677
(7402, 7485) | 0.72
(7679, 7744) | 0.672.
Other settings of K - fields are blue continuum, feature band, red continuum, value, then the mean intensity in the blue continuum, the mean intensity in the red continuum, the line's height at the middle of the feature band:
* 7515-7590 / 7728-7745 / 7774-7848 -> 0.6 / 0.734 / 0.684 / 0.699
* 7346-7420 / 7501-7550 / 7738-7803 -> -2.4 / 0.707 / 0.681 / 0.697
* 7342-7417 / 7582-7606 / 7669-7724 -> -0.7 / 0.705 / 0.672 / 0.683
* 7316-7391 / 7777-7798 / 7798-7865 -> -0.1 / 0.704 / 0.682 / 0.684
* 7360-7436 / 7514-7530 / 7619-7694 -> -0.7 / 0.711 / 0.682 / 0.697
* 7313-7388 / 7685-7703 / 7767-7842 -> 0.4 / 0.703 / 0.685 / 0.69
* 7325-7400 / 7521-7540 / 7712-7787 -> -1.1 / 0.705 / 0.675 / 0.692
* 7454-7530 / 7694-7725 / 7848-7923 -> 1.2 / 0.726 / 0.667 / 0.693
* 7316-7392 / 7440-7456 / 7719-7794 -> -0.4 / 0.704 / 0.679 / 0.698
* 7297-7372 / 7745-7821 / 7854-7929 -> -1.2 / 0.7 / 0.666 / 0.673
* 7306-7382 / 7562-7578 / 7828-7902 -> -1.1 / 0.703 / 0.673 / 0.69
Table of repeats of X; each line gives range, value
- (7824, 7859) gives 0.688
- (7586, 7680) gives 0.751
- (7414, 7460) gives 0.738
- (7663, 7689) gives 0.695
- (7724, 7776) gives 0.694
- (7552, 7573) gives 0.747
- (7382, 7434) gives 0.735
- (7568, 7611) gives 0.743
